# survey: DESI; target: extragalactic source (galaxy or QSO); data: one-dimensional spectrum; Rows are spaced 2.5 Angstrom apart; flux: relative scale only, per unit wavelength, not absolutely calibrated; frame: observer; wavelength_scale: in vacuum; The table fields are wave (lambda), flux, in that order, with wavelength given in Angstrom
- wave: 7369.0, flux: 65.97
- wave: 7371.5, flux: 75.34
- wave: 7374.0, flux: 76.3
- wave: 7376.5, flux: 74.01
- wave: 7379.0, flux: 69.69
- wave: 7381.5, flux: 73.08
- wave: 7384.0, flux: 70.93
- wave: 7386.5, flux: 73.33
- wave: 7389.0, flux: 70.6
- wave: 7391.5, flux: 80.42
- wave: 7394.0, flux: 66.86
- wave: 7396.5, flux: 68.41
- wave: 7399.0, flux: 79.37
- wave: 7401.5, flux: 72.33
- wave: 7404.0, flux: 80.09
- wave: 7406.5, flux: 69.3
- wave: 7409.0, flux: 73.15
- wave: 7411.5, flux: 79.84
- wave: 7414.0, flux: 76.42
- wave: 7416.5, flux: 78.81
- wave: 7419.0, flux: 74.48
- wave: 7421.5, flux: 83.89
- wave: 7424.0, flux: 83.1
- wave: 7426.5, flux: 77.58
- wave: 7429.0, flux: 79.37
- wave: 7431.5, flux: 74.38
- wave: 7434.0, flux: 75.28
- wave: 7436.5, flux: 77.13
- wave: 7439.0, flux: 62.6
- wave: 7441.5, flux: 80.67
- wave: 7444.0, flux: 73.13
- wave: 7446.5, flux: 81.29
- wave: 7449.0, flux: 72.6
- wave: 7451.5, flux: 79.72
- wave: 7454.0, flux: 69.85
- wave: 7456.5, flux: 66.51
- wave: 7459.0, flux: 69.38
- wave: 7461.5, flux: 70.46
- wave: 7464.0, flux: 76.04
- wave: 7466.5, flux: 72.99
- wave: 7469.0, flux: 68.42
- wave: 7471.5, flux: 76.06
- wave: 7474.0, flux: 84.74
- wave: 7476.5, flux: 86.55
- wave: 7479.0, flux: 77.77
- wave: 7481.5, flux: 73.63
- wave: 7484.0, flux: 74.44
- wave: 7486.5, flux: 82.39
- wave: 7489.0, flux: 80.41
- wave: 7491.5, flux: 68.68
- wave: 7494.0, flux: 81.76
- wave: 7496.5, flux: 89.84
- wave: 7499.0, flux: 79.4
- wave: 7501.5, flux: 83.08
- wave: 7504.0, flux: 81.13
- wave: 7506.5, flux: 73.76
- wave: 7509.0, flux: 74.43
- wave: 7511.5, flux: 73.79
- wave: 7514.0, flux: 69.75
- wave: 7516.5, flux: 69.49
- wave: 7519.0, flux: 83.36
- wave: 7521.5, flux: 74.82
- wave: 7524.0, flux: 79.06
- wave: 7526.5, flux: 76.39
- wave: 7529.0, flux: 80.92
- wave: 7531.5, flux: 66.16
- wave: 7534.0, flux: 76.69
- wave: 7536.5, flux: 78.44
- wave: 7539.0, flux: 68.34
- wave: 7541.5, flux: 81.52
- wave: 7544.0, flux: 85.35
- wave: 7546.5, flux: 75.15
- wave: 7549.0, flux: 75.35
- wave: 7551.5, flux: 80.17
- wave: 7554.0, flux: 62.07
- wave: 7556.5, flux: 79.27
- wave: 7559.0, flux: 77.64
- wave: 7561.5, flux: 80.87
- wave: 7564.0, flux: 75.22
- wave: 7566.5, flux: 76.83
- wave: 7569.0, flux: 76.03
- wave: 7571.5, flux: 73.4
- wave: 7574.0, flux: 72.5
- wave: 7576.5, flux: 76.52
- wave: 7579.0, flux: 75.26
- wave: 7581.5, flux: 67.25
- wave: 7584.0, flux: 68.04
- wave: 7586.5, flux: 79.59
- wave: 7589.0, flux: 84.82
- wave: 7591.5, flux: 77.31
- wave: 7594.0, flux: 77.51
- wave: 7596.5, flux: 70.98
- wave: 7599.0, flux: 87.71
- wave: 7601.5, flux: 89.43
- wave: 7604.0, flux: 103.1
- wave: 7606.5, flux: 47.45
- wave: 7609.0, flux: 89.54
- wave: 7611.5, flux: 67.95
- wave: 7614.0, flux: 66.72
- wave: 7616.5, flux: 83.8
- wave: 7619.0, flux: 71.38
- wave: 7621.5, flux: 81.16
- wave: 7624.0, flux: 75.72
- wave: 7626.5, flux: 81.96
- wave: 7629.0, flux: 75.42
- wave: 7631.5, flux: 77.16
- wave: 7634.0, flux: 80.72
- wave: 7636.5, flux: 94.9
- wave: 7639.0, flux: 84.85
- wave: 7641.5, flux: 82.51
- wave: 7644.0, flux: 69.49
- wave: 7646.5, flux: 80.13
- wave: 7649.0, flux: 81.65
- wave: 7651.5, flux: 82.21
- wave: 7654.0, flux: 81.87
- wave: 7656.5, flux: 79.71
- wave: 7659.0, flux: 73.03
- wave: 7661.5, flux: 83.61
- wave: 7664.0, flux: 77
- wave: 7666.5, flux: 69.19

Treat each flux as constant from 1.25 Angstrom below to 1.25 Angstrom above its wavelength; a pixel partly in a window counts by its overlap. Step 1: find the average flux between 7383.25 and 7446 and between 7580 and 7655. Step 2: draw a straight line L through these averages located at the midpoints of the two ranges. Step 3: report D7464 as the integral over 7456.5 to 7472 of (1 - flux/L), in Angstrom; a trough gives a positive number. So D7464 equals 0.9 Angstrom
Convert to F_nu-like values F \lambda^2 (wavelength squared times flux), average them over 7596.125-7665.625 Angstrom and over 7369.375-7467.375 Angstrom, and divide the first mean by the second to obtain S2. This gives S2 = 1.13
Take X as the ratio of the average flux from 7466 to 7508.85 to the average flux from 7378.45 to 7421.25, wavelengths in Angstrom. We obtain 1.1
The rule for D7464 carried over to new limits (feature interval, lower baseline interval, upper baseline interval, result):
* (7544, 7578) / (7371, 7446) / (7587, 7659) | 1.02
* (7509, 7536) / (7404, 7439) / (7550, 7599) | 0.32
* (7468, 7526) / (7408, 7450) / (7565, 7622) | -0.76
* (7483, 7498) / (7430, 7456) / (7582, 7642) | -0.78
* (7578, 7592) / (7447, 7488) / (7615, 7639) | 0.66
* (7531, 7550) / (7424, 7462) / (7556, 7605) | 0.22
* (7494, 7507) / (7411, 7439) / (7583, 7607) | -0.57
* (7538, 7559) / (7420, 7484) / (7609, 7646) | 0.32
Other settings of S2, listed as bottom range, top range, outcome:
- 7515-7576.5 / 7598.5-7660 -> 1.07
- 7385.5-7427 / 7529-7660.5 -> 1.08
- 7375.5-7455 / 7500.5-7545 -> 1.05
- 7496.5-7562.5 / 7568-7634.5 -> 1.02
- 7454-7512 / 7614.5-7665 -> 1.08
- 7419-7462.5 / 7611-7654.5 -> 1.11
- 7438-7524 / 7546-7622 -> 1.03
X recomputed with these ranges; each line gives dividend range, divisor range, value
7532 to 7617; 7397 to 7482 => 1.01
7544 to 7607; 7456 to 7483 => 1.03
